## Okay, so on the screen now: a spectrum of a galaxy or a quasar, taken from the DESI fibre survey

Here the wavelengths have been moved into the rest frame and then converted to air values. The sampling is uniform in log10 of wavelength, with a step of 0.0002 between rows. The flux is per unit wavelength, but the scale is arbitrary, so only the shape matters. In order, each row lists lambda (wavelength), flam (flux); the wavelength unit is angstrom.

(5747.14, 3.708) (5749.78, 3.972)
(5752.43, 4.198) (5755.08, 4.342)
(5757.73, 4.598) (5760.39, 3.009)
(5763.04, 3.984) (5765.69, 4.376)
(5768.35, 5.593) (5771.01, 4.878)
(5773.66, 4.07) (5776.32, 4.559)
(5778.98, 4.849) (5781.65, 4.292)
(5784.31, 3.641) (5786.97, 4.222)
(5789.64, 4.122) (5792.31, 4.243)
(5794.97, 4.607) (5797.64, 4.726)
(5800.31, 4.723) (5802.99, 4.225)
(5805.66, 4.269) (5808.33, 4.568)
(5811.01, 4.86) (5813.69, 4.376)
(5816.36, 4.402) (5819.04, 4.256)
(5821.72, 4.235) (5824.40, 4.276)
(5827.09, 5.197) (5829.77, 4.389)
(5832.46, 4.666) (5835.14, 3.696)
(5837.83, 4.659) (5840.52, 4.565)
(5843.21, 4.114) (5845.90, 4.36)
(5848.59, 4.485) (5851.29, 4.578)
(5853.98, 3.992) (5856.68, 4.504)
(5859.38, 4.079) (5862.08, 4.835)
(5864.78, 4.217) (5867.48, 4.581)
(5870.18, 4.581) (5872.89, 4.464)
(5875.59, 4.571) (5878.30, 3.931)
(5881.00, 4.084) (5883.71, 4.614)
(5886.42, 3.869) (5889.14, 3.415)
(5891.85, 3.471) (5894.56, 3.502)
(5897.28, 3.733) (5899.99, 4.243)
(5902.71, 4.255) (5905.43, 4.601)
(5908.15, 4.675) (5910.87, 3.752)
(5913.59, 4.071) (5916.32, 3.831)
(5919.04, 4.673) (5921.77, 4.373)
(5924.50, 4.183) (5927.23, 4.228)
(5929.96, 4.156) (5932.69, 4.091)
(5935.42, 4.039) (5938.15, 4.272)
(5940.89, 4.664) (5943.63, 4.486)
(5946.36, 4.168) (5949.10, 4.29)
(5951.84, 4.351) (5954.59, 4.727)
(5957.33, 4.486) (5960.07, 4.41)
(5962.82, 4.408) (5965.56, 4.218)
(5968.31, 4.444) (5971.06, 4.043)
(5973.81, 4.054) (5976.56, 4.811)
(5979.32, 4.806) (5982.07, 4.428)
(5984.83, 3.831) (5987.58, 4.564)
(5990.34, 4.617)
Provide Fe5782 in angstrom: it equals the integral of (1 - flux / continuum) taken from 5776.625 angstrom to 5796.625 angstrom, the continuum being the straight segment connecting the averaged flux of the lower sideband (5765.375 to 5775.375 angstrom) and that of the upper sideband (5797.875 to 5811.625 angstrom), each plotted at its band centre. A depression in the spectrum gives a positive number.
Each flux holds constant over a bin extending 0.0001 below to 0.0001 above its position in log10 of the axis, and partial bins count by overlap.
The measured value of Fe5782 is 1.5 angstrom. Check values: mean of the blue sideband 4.76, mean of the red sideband 4.53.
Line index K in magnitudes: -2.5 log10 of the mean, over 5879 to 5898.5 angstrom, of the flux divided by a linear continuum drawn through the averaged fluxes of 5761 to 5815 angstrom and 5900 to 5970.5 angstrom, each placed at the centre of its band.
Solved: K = 0.142 mag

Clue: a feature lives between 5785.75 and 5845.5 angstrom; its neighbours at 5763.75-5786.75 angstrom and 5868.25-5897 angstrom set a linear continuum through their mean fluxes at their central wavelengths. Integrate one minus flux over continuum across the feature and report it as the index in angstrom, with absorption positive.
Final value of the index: -1.3 angstrom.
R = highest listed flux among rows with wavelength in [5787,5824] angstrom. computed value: 4.86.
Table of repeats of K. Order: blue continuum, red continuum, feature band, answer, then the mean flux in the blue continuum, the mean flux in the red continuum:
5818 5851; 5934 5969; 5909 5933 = 0.057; 4.41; 4.38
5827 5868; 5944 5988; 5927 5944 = 0.029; 4.41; 4.38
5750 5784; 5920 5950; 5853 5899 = 0.041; 4.36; 4.27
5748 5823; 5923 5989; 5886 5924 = 0.079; 4.36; 4.34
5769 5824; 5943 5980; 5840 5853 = 0.003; 4.42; 4.4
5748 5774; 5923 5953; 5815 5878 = -0.032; 4.3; 4.27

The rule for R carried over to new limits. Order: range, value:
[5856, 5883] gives 4.835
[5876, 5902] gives 4.614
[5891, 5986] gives 4.811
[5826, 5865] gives 5.197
